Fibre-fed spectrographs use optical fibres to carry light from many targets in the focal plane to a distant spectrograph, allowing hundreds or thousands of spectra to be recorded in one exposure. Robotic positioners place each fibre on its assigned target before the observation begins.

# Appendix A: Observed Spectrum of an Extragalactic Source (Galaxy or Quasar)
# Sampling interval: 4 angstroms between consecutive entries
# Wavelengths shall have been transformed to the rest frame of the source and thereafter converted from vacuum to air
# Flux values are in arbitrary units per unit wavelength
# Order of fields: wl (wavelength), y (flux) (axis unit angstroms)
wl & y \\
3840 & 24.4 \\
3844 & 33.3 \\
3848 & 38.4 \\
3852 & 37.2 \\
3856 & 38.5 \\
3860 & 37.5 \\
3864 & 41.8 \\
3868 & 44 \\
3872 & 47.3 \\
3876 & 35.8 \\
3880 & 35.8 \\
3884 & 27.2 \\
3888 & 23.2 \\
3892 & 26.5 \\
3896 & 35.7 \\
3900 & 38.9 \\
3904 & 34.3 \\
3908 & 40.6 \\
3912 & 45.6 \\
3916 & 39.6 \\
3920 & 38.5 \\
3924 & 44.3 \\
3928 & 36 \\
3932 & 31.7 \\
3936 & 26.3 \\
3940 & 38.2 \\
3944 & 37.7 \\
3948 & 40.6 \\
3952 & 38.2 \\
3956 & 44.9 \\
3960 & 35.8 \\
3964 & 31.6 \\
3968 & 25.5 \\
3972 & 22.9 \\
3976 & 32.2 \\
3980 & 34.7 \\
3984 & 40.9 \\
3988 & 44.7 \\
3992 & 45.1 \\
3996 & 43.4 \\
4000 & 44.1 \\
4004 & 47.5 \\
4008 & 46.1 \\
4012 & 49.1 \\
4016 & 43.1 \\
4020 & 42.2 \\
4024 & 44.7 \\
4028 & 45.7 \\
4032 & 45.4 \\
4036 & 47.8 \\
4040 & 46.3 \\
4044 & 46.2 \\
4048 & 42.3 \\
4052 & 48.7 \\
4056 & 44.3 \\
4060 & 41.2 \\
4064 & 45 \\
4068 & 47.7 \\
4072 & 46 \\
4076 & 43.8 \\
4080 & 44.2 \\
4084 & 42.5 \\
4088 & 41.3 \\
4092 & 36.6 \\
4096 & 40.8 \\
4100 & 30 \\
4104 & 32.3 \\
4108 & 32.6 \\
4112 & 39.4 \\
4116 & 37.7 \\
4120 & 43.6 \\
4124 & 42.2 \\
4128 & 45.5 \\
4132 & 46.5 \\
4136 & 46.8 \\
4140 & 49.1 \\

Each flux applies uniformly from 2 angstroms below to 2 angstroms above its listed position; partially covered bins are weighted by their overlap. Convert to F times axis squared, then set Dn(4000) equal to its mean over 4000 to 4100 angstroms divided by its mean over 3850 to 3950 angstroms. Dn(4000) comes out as 1.29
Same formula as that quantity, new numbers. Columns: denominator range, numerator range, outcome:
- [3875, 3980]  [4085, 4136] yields 1.24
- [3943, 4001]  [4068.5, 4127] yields 1.13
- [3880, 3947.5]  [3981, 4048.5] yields 1.33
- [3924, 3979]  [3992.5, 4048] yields 1.37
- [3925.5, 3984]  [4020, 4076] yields 1.38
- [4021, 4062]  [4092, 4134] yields 0.89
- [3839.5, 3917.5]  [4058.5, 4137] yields 1.26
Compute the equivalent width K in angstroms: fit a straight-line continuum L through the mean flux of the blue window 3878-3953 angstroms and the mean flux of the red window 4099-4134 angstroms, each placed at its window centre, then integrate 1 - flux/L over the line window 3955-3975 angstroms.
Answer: 2.7 angstroms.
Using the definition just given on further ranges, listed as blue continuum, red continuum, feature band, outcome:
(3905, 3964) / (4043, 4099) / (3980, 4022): -3.6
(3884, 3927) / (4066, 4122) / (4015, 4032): -2.5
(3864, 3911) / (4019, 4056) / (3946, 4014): 4.3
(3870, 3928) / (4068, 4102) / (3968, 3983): 3.3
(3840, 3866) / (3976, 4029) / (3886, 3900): 3.1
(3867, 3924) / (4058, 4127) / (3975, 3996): -1.0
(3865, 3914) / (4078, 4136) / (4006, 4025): -3.3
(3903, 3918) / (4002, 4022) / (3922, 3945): 3.3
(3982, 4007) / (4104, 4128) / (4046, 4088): -3.3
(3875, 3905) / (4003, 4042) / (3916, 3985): 4.9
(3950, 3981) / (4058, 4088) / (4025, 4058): -4.0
